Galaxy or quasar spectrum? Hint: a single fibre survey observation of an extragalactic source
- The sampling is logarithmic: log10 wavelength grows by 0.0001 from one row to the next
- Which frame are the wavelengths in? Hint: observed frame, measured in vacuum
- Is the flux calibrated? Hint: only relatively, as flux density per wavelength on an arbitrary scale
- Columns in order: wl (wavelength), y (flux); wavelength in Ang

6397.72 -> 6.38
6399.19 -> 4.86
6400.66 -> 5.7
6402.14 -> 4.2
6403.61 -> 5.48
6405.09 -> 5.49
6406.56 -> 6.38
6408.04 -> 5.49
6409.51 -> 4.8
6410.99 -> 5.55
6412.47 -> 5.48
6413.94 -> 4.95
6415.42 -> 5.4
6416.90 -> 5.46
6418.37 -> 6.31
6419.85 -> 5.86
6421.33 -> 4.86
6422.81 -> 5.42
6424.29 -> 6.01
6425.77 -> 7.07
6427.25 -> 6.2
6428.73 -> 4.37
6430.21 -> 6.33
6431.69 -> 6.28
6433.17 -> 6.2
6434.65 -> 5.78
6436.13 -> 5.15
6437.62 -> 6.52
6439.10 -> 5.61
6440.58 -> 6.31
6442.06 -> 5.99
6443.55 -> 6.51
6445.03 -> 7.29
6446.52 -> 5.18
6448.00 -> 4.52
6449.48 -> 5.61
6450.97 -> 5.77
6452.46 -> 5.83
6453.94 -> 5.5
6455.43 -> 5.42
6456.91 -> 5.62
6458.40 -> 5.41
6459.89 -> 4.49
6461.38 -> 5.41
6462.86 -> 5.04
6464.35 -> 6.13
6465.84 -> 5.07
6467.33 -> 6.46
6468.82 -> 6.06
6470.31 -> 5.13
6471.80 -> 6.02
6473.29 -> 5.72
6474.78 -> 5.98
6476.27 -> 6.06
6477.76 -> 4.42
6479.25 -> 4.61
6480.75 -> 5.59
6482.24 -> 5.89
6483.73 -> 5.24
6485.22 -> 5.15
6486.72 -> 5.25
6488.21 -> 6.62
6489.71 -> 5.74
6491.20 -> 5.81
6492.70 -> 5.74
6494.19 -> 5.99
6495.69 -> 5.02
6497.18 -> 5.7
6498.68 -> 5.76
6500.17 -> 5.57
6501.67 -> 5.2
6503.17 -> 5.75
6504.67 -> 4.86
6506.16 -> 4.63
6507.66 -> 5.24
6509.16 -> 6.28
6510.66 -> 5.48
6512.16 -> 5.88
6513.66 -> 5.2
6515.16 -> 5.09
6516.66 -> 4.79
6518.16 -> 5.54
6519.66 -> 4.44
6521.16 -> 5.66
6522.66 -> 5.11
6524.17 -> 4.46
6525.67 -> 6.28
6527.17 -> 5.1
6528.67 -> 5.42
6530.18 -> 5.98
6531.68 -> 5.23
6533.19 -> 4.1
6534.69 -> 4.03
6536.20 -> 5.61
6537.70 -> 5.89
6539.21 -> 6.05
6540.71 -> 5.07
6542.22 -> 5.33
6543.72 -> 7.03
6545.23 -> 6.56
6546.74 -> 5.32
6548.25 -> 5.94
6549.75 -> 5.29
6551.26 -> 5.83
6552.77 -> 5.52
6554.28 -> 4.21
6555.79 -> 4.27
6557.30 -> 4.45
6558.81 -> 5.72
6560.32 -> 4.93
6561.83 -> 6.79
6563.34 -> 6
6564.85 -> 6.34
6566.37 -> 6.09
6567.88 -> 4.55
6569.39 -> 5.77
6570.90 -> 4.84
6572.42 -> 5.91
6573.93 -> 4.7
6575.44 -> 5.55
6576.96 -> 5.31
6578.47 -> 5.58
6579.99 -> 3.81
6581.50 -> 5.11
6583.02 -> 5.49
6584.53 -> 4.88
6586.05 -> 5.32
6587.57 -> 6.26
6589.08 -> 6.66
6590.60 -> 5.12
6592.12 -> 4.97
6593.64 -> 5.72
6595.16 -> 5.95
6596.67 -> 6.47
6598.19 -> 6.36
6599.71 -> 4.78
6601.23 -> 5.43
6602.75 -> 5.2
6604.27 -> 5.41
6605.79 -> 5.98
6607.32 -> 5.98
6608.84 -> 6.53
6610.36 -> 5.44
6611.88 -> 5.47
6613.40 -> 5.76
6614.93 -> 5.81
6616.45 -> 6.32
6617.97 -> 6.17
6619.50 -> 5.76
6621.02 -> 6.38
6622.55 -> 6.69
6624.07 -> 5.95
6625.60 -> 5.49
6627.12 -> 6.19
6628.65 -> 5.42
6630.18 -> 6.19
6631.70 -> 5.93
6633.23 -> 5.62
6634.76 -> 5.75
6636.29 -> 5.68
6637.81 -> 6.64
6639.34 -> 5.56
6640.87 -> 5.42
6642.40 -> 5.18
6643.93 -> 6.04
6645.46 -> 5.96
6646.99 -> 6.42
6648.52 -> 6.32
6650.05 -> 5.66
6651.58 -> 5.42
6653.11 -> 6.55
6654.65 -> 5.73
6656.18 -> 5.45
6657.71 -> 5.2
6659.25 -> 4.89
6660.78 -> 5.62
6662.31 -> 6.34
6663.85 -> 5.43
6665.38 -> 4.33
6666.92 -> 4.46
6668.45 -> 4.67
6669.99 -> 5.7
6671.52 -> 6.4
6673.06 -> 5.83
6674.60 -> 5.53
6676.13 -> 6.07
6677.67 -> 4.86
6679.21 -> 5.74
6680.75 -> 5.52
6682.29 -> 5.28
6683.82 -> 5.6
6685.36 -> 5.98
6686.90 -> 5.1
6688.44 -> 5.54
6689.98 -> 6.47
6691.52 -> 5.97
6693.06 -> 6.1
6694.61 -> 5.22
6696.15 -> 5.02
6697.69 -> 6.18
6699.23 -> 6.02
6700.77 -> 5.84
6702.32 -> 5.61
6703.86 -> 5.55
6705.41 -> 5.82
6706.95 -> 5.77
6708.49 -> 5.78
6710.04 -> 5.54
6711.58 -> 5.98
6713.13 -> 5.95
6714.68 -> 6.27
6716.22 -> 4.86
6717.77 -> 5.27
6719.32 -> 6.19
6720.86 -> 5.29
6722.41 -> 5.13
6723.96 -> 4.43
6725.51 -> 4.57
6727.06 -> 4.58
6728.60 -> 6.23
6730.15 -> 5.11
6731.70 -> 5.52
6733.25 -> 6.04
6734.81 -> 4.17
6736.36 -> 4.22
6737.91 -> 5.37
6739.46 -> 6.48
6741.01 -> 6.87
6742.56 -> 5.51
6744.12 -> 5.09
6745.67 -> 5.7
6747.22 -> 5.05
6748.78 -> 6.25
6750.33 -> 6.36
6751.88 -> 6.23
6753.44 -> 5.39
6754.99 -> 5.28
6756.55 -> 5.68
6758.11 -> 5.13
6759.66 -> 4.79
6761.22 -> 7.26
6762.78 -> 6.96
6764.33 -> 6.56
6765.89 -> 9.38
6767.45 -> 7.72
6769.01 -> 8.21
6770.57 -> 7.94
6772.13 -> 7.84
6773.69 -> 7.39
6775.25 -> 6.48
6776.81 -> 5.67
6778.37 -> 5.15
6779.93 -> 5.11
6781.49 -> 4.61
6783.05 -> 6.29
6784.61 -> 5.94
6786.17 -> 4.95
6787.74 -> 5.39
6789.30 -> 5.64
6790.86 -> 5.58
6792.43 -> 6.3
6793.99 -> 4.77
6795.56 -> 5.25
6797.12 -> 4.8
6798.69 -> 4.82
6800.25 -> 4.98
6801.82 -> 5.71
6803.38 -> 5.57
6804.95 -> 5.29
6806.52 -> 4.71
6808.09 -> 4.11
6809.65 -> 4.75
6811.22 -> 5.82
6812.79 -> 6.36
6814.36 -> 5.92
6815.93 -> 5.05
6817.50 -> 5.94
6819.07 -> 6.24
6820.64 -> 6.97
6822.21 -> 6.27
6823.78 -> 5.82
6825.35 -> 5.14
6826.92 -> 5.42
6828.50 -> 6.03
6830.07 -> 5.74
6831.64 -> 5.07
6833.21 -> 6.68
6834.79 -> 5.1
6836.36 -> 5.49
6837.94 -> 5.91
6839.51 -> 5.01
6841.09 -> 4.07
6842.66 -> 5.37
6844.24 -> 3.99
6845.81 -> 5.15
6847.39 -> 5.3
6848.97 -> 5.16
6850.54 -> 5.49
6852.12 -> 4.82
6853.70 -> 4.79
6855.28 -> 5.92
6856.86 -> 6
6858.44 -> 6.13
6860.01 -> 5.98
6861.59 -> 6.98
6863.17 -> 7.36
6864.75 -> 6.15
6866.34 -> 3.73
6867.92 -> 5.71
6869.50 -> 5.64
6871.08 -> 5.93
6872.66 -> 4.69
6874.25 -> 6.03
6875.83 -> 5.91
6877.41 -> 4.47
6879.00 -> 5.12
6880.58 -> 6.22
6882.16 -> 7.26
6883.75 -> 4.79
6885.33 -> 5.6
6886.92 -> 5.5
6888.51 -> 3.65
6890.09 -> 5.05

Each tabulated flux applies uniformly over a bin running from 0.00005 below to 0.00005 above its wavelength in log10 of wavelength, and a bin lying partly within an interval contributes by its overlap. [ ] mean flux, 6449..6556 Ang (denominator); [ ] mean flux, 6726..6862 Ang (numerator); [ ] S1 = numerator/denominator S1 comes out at 1.05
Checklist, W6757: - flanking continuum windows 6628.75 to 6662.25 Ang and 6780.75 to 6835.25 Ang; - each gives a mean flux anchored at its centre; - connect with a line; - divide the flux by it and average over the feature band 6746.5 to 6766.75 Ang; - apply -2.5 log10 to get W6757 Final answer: -0.11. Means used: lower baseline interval 5.78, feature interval 6.19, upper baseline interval 5.52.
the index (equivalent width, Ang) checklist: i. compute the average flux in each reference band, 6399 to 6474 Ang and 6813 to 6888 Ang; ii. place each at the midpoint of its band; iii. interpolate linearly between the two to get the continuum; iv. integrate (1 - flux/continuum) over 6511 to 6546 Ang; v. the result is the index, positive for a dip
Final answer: 1.5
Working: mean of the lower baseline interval 5.65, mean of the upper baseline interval 5.6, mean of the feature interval 5.39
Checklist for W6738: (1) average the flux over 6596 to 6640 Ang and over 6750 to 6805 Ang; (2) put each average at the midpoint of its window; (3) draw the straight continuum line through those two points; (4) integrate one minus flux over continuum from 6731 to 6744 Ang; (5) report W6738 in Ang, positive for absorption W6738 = 1.0 Ang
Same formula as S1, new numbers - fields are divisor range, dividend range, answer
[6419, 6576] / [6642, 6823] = 1.03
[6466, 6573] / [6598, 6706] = 1.04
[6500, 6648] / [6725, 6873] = 1.03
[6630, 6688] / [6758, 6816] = 1.05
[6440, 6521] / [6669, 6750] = 1.01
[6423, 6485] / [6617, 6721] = 1.00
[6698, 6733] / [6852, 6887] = 1.03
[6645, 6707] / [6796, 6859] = 0.96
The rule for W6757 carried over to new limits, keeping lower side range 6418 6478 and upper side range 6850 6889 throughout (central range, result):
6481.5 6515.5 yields 0.04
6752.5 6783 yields -0.14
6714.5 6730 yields 0.08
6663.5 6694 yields 0.03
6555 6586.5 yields 0.08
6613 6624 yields -0.08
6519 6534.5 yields 0.11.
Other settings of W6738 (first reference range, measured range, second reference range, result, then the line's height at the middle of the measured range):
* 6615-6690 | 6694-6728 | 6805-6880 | 0.95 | 5.66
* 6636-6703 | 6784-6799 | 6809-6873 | 0.69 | 5.61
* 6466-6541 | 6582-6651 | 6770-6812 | -4.04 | 5.49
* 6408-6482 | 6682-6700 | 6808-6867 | -0.36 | 5.61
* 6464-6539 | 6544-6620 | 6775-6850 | -1.75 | 5.44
